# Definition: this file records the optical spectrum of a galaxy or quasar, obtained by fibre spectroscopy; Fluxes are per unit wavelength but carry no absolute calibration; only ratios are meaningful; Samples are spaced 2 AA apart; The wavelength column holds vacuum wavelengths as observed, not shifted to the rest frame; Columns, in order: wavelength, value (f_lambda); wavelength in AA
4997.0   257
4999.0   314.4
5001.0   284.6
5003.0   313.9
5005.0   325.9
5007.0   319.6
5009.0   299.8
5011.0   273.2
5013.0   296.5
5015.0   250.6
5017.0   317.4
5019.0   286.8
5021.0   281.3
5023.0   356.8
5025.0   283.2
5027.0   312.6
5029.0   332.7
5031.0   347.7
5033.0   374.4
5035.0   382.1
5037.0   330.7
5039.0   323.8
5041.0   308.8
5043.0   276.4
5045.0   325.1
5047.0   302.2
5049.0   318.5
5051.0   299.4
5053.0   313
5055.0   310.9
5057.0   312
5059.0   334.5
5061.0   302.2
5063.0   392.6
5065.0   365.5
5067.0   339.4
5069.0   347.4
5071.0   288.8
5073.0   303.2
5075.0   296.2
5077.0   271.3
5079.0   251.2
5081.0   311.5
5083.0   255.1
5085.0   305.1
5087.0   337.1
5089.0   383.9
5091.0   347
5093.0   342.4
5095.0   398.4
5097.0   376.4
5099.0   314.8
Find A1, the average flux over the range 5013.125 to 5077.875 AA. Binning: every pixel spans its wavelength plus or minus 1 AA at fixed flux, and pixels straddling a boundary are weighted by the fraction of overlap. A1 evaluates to 318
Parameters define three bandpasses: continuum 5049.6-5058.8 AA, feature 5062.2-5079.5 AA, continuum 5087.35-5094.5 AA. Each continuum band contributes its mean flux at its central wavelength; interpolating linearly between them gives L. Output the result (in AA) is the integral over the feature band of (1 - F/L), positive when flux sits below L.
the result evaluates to 0.7 AA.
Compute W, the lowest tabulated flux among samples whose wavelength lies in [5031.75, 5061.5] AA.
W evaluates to 276.4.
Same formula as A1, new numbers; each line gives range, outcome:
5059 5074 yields 334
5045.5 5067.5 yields 326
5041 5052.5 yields 305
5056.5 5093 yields 320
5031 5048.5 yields 329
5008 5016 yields 280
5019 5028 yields 306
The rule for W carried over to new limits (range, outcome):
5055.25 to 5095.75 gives 251.2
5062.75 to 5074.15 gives 288.8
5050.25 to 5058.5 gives 299.4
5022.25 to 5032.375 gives 283.2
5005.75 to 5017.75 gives 250.6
